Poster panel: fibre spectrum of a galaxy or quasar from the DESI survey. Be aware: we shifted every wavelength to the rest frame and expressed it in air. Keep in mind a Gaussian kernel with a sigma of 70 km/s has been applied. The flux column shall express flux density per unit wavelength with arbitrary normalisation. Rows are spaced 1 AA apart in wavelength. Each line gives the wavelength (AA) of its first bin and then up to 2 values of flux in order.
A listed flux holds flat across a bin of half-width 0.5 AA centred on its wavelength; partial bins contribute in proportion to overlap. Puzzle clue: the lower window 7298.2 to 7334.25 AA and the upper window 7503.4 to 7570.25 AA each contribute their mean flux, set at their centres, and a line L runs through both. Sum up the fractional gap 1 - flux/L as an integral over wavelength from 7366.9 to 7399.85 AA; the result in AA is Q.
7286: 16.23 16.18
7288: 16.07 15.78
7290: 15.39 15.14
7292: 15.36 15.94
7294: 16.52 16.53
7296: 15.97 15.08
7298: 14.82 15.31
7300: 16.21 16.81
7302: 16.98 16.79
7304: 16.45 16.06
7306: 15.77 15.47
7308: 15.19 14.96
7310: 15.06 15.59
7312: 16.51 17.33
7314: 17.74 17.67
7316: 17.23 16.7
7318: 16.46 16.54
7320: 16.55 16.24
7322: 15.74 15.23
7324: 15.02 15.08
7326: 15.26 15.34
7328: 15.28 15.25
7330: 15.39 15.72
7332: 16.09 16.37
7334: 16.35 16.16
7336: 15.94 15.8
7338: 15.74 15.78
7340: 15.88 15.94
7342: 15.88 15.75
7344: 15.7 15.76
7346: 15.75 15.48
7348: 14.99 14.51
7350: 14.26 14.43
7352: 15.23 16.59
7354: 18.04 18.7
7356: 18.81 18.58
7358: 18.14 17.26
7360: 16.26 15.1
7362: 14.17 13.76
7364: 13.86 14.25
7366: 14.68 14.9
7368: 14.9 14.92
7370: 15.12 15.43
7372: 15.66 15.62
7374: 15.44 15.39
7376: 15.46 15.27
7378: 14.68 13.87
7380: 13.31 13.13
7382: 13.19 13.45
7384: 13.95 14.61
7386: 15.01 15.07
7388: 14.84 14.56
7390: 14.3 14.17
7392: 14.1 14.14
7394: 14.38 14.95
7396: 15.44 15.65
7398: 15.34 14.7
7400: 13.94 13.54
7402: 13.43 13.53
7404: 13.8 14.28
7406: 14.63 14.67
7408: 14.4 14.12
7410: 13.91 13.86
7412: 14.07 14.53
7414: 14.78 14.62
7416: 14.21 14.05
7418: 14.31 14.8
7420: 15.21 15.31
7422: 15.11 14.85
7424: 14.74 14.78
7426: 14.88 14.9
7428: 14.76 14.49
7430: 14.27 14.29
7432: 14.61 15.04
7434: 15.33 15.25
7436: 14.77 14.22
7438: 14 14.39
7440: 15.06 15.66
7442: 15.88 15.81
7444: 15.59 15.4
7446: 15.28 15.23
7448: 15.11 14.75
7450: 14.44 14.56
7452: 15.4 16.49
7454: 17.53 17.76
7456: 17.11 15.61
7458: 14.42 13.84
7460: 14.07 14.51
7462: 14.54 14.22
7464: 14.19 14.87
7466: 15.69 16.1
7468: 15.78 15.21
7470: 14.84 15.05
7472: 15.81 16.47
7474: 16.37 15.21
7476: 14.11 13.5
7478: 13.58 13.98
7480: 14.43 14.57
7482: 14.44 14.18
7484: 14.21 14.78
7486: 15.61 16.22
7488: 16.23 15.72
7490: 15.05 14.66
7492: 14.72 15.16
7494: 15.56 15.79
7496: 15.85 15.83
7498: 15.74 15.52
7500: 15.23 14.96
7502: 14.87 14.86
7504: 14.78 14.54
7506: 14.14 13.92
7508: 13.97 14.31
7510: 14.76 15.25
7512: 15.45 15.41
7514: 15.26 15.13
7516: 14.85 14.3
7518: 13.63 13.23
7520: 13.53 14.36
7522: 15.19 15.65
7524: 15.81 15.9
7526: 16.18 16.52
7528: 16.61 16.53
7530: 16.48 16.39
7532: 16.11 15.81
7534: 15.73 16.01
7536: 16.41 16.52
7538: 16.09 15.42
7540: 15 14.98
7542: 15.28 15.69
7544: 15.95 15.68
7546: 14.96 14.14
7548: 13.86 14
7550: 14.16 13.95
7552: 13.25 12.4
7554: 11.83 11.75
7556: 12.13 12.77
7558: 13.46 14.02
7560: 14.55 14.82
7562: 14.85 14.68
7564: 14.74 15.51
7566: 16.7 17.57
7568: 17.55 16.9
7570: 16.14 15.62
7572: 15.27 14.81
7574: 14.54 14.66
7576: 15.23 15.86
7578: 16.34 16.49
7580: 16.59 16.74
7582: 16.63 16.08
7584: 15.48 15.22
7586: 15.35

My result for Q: 2.15 AA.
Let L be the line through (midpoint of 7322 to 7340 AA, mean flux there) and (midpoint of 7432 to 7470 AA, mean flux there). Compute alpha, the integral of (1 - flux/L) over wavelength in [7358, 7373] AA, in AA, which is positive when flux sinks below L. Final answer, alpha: 0.4 AA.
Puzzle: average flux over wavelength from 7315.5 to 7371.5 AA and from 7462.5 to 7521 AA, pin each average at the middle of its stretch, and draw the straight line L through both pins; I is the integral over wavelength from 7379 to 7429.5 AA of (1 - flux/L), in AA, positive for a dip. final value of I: 3.3 AA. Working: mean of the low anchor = 15.8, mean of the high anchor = 14.9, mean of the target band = 14.4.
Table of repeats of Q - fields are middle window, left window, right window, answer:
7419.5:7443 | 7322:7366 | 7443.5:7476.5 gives 0.8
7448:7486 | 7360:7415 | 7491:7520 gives -0.8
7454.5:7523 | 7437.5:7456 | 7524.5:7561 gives 1.3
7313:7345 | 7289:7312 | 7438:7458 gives -0.5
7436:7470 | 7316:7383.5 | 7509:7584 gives 0.3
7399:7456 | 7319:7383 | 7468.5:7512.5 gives 1.5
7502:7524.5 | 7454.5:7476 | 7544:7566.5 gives 0.0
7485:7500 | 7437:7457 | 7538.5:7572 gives -0.3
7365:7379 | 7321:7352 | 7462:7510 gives 0.3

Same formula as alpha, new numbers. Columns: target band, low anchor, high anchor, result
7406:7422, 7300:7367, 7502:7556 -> 1.1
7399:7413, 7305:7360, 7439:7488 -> 1.4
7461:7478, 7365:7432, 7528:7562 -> -0.5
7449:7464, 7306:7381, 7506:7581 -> 0.1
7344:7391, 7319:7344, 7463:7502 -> 1.1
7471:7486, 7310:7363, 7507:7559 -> 0.4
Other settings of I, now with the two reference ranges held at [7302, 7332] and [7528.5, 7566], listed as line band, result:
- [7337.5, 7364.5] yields -0.2 AA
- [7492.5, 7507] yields -0.1 AA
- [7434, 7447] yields 0.2 AA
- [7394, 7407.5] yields 1.0 AA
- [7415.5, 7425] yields 0.4 AA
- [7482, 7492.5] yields 0.0 AA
